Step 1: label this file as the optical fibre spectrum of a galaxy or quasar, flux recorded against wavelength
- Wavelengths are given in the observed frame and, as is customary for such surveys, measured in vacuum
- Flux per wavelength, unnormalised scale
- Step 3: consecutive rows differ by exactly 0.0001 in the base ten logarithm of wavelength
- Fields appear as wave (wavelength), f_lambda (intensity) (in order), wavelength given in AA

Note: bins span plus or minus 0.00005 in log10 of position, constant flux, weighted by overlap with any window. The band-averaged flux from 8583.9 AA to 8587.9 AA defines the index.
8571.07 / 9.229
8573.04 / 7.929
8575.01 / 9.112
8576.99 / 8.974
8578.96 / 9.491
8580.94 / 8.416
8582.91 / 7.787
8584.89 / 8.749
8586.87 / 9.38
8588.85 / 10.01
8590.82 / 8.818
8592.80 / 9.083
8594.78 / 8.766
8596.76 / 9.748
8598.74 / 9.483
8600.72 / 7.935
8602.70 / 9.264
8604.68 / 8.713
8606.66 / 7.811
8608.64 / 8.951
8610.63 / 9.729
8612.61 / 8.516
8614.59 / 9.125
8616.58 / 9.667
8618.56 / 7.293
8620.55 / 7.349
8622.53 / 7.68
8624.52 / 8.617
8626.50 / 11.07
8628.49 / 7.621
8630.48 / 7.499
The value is 9.06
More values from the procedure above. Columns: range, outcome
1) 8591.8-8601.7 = 9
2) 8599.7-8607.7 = 8.44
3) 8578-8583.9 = 8.56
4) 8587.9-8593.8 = 9.31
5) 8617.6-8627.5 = 8.4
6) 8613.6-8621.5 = 8.36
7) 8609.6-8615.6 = 9.11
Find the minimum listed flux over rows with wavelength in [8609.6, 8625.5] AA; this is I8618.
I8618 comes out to 7.293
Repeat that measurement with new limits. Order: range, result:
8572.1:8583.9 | 7.787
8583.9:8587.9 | 8.749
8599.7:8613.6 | 7.811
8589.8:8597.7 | 8.766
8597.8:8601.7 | 7.935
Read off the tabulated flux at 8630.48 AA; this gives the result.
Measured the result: 7.499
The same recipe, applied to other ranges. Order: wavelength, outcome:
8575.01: 9.112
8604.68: 8.713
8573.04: 7.929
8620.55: 7.349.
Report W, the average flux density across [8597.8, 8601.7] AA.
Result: 8.7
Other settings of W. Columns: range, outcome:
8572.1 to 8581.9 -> 8.79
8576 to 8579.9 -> 9.24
